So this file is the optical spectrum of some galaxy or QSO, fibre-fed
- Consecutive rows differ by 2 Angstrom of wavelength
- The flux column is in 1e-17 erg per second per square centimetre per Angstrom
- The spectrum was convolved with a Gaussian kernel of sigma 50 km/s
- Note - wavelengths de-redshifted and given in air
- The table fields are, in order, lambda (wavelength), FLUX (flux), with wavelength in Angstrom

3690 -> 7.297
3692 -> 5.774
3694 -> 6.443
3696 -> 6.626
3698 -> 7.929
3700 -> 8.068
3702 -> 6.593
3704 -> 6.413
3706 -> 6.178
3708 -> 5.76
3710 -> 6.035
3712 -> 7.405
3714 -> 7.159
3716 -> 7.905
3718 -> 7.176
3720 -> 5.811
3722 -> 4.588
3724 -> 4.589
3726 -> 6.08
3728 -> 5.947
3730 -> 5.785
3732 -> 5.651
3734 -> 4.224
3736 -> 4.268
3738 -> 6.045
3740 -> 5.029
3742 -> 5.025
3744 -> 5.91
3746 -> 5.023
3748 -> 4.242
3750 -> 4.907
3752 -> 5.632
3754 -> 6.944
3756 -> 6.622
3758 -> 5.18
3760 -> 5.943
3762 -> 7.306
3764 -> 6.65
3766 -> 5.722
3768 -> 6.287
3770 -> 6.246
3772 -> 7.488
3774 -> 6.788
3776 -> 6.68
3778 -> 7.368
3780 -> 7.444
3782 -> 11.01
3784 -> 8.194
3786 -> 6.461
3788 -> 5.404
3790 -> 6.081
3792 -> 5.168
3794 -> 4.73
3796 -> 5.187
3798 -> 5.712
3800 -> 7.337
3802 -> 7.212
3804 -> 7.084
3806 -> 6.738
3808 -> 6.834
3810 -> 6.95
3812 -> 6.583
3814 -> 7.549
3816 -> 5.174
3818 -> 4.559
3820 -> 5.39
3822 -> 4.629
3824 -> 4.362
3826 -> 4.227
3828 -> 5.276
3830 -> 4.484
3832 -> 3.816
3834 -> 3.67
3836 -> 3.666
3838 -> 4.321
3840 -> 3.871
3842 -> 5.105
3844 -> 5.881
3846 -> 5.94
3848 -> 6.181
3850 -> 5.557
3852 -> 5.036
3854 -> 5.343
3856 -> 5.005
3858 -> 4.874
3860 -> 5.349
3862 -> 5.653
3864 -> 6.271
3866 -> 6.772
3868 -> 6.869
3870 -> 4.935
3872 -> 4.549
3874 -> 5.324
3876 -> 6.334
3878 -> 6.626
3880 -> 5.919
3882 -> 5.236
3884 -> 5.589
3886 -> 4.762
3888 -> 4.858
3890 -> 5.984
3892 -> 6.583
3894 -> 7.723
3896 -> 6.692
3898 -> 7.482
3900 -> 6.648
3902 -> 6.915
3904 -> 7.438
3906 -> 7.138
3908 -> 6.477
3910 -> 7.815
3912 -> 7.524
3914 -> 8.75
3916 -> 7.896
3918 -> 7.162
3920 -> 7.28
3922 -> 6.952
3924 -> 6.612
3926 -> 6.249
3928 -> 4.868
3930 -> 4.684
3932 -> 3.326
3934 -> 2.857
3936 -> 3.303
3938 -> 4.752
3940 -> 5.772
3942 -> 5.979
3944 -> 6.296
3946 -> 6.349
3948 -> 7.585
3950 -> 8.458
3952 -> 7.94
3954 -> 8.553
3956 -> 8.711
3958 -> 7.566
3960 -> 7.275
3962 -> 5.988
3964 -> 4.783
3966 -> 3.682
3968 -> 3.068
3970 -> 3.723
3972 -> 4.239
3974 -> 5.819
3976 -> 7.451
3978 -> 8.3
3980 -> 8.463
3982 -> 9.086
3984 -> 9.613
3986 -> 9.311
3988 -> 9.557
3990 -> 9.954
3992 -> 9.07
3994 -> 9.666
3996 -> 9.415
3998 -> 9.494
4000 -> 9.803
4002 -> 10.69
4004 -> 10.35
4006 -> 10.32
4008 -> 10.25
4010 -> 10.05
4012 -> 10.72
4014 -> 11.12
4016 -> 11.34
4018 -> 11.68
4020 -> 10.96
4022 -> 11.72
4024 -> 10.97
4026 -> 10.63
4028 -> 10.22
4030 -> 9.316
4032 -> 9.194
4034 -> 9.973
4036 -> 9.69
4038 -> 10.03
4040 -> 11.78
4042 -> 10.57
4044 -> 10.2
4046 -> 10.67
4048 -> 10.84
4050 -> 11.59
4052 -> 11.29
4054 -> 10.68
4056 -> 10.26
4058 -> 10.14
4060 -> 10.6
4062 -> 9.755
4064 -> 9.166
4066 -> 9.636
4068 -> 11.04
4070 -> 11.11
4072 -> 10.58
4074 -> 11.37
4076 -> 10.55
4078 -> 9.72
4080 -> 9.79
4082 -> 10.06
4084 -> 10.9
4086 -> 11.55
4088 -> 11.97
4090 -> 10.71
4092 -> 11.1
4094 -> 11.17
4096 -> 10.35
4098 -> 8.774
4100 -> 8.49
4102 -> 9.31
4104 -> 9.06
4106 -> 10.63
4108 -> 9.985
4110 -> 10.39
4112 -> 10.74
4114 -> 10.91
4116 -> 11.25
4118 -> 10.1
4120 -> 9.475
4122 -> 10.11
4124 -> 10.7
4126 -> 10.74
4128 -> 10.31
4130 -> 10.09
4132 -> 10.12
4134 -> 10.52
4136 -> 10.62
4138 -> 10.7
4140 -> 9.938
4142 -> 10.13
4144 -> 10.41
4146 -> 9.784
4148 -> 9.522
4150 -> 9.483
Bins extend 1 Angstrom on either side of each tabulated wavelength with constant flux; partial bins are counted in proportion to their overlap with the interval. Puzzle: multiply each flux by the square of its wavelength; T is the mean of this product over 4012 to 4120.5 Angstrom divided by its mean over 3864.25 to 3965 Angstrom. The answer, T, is 1.8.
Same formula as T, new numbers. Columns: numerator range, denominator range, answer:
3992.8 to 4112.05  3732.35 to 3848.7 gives 2.04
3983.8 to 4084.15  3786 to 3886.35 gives 2.07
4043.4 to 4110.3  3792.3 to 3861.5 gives 2.19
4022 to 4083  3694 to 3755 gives 2.06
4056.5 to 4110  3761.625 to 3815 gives 1.77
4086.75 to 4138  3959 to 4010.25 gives 1.37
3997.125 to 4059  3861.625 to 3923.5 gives 1.73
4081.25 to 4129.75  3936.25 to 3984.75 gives 1.69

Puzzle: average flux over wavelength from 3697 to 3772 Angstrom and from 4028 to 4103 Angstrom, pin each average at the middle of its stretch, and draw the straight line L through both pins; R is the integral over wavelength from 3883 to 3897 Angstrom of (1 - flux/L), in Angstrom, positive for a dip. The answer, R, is 3.55 Angstrom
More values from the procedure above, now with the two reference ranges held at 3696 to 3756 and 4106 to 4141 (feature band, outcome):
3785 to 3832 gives 7.7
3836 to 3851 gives 4.4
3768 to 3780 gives -0.7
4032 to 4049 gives -1.6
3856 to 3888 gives 8.3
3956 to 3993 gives 7.0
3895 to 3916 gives 1.7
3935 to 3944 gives 3.5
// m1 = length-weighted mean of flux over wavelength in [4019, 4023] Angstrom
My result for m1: 11.3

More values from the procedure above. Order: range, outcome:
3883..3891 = 5.3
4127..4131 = 10.2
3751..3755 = 6.29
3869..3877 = 5.29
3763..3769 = 6.22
